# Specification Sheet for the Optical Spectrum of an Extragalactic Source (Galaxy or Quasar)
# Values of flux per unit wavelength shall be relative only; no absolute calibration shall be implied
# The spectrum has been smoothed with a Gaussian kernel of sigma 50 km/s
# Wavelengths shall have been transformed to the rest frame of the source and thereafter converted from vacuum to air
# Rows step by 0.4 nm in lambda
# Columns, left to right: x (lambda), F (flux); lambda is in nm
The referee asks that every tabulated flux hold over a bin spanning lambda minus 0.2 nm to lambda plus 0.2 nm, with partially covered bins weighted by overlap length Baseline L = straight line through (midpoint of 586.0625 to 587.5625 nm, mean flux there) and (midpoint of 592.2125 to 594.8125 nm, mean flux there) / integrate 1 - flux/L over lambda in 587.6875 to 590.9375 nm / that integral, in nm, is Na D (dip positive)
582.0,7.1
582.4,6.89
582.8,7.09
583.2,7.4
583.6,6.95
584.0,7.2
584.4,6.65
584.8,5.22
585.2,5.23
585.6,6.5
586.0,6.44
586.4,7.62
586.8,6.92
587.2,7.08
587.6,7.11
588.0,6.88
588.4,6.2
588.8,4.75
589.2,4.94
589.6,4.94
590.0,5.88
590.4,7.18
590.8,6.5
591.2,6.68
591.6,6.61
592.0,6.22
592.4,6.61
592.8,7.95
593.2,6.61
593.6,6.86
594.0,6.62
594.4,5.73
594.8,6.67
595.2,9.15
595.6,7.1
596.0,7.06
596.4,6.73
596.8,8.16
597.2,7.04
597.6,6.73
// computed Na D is 0.48 nm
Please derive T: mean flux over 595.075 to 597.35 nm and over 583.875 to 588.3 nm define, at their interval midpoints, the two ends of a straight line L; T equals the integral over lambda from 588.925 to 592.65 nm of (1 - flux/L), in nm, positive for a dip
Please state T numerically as 0.45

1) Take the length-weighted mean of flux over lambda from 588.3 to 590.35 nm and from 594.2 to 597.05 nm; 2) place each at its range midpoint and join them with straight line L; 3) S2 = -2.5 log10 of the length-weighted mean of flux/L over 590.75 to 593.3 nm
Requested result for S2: -0.09 mag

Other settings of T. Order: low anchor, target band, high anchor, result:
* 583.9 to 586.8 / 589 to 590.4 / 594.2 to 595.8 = 0.25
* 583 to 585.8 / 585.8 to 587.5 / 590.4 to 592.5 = -0.14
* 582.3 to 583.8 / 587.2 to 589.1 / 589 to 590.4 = -0.11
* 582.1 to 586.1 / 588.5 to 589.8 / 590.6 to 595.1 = 0.33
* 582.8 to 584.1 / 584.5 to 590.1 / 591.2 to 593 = 0.70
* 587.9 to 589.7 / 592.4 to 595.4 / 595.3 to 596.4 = -0.14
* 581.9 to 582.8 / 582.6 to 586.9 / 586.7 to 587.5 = 0.22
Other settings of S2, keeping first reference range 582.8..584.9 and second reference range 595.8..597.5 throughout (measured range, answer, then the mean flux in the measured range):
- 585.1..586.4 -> 0.082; 6.36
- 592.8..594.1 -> 0.033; 6.9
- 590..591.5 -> 0.058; 6.65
